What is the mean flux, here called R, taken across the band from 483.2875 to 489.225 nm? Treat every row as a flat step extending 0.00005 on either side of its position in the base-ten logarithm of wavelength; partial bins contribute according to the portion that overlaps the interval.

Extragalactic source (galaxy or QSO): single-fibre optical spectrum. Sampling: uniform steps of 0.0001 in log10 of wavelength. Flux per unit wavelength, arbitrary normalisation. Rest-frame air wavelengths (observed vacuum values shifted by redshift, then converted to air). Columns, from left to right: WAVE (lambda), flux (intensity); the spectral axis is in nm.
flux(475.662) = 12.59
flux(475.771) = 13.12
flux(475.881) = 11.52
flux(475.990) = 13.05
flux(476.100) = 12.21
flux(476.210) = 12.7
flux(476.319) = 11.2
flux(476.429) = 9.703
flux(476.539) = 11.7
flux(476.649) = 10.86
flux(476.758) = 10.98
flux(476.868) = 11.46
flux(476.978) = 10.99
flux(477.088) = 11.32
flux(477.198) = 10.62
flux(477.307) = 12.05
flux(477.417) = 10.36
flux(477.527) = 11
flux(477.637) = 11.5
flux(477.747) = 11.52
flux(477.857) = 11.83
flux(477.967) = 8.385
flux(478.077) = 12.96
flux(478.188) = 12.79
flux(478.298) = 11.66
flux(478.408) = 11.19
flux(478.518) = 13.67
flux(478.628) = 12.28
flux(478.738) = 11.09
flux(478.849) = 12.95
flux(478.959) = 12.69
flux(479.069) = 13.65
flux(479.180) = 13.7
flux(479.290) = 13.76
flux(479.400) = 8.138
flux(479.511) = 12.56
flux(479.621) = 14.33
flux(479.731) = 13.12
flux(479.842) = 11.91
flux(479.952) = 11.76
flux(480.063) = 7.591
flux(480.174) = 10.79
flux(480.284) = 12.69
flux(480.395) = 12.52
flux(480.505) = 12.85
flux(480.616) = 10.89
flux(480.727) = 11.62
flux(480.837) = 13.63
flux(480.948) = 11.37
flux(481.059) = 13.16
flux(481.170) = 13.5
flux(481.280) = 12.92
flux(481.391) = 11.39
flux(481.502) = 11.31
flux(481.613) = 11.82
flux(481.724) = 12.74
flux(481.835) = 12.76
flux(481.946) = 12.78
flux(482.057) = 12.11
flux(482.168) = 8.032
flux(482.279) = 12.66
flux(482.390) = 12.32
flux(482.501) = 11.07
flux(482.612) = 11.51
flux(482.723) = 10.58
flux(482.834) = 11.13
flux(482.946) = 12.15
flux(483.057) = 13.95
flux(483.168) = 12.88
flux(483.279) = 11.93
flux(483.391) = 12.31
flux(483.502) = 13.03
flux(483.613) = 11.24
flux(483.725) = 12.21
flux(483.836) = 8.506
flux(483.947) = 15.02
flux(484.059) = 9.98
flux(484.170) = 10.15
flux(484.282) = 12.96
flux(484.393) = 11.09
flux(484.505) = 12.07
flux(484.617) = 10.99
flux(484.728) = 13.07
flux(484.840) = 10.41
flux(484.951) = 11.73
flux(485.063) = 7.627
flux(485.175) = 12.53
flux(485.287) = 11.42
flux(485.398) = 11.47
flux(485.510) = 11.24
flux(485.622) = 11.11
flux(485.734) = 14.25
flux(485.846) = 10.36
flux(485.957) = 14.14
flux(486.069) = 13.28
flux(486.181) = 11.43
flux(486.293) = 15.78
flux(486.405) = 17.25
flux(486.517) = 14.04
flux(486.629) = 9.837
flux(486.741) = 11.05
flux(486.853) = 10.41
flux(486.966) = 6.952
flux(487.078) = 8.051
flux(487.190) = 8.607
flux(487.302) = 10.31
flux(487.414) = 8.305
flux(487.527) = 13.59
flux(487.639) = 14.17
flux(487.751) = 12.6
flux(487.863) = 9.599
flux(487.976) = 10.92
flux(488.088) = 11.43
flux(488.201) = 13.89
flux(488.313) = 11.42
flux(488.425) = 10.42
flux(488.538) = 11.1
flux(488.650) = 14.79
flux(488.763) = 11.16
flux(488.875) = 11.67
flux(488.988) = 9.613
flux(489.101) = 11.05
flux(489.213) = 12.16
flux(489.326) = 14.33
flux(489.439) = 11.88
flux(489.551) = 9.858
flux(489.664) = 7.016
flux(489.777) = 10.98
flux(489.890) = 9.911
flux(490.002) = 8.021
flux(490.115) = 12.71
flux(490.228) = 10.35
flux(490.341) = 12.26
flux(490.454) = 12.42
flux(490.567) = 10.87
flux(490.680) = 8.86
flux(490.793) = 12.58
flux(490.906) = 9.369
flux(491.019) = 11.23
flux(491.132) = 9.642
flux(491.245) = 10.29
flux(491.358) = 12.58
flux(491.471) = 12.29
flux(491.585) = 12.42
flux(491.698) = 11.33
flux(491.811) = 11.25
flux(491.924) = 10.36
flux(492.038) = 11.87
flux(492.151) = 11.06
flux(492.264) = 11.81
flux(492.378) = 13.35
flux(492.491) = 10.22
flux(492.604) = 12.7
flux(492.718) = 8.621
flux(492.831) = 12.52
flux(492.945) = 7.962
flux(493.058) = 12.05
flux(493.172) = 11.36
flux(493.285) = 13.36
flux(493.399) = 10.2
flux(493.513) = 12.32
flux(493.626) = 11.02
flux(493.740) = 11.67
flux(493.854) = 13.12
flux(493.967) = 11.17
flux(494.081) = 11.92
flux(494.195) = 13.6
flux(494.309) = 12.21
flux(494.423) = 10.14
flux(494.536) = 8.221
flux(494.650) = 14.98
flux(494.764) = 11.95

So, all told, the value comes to 11.6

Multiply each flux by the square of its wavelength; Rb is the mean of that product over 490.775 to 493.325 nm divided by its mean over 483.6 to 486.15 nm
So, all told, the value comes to 1.00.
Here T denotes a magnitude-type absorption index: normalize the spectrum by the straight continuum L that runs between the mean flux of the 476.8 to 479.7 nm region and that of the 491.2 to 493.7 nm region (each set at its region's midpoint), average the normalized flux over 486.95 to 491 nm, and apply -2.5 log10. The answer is 0.054 mag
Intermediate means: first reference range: 11.9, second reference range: 11.4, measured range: 11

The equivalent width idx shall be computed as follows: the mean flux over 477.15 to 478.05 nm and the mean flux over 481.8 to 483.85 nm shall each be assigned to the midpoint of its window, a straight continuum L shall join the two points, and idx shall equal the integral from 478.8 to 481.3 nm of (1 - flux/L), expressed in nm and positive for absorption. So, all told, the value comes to -0.20 nm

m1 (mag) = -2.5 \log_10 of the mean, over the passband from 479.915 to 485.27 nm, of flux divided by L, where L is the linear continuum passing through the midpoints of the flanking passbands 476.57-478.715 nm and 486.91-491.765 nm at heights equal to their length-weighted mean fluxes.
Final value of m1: -0.04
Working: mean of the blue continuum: 11.4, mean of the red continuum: 11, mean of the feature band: 11.7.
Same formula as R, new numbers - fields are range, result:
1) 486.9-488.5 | 10.7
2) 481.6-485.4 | 11.7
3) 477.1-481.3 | 12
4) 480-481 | 11.5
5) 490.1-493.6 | 11.3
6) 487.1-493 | 11.1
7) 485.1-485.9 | 11.7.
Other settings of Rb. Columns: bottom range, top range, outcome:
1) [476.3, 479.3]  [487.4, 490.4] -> 1.02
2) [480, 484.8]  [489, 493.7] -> 0.97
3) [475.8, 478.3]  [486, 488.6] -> 1.05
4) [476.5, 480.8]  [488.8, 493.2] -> 0.99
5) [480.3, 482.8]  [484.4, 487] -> 1.01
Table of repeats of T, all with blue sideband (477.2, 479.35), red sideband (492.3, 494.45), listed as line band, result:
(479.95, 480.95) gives 0.04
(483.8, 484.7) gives 0.04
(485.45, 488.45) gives 0.01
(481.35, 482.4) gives 0.01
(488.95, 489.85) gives 0.08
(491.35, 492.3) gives 0.00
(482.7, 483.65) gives -0.03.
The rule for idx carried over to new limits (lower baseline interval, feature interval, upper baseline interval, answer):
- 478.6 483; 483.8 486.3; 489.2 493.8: -0.014 nm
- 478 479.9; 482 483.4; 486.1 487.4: 0.014 nm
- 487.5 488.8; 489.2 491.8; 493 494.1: 0.209 nm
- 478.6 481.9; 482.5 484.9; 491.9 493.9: 0.045 nm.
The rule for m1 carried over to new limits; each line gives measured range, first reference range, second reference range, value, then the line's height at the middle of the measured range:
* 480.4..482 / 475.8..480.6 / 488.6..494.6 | -0.064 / 11.6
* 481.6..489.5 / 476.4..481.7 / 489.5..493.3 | -0.031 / 11.4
